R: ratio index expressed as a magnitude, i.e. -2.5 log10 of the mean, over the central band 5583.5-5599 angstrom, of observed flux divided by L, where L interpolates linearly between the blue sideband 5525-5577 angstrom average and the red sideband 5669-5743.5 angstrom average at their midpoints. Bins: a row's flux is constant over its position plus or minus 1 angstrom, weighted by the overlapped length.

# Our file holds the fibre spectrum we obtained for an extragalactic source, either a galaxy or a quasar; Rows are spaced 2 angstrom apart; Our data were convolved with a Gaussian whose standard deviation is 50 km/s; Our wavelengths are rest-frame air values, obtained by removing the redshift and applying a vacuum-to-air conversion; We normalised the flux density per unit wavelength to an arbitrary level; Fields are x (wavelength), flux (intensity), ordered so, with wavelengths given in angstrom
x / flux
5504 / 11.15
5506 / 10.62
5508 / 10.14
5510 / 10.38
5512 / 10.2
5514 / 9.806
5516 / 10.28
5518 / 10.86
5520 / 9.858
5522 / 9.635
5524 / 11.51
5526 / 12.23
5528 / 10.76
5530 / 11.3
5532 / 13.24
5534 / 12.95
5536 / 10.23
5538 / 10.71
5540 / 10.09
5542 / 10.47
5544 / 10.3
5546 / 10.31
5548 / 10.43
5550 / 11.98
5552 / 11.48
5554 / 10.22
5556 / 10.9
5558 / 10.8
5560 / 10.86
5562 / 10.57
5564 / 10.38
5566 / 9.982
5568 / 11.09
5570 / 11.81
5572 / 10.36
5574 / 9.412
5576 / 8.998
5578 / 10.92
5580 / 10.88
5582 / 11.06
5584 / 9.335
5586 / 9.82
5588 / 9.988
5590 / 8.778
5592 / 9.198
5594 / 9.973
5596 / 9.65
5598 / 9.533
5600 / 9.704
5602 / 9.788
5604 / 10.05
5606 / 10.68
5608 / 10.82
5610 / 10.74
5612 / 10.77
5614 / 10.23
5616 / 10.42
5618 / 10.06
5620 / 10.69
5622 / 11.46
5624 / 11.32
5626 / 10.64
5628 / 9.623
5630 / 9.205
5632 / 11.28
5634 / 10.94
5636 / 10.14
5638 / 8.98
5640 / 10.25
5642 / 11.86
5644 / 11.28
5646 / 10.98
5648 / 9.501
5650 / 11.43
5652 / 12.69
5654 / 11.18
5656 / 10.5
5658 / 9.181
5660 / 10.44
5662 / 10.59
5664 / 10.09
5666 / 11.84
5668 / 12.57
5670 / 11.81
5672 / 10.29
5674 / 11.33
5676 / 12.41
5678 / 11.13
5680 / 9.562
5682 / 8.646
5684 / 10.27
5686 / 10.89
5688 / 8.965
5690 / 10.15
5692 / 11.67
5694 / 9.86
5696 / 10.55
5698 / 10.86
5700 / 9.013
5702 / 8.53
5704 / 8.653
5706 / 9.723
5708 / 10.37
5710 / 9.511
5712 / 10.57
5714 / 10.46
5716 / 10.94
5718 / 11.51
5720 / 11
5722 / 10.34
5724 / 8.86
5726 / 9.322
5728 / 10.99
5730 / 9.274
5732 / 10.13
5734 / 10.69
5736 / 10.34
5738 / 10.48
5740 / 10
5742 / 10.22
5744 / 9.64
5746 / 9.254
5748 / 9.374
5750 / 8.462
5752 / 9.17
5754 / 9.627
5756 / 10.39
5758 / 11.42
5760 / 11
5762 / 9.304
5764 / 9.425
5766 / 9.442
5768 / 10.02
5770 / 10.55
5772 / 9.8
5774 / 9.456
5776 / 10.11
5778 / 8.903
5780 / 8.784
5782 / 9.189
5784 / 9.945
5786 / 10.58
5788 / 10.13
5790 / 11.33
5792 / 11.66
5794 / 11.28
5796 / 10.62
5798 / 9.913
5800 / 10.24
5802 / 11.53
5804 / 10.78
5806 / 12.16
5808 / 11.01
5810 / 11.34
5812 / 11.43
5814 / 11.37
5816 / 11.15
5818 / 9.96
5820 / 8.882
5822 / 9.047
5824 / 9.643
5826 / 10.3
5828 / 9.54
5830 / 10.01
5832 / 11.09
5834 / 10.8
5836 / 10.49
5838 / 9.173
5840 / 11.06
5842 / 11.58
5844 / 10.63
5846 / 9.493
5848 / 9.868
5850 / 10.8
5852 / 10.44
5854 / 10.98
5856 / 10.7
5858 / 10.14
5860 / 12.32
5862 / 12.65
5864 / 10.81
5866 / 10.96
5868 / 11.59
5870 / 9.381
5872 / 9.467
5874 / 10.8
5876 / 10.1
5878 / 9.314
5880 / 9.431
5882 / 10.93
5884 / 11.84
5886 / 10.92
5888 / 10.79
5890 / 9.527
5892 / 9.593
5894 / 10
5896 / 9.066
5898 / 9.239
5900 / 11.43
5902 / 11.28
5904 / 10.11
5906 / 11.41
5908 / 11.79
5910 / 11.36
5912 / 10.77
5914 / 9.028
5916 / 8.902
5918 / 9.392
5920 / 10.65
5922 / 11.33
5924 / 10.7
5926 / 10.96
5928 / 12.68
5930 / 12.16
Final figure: 0.12 mag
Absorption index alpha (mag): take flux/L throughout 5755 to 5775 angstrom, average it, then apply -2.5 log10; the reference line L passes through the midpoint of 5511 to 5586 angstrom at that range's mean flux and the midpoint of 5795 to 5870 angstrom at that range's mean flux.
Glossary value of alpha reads 0.06 mag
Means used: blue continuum 10.7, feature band 10.1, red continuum 10.6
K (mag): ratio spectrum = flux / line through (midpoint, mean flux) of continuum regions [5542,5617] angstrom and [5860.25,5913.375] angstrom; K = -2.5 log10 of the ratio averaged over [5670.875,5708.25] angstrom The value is 0.028 mag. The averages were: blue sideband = 10.3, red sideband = 10.6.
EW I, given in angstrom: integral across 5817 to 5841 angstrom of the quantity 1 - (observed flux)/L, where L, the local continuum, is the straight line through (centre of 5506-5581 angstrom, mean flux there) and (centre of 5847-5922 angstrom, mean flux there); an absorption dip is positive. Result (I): 1.2 angstrom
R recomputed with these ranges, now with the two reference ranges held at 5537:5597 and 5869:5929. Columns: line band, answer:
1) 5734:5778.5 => 0.056 mag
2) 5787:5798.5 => -0.048 mag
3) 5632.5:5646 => -0.027 mag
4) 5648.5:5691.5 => -0.039 mag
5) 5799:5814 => -0.083 mag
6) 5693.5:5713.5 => 0.065 mag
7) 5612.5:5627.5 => -0.030 mag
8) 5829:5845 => -0.021 mag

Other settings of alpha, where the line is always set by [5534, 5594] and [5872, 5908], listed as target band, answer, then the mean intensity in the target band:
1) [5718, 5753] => 0.052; 9.9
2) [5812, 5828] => 0.028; 10.1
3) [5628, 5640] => 0.035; 10.1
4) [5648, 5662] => -0.038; 10.8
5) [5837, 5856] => -0.010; 10.5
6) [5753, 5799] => 0.027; 10.1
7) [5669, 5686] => -0.030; 10.7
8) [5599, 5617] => 0.006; 10.4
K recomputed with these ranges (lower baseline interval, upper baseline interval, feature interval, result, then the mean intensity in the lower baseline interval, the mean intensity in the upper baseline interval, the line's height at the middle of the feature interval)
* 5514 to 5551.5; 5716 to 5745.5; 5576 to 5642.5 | 0.043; 10.9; 10.2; 10.7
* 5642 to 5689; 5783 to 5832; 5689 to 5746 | 0.062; 10.8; 10.6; 10.7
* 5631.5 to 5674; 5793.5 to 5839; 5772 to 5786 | 0.116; 10.9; 10.5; 10.6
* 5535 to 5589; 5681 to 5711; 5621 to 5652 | -0.055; 10.5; 9.84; 10.1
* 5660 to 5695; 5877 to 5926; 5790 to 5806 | -0.045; 10.7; 10.4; 10.5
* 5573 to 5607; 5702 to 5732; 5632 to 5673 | -0.092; 9.87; 10.1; 9.96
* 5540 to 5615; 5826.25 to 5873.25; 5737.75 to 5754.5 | 0.104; 10.3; 10.6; 10.5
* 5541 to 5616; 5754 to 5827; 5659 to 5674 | -0.079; 10.3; 10.3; 10.3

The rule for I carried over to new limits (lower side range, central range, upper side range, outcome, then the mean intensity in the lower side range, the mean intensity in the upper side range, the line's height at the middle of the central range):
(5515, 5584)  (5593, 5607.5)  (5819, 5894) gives 1.0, 10.8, 10.4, 10.7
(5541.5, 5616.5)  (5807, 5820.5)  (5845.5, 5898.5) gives -0.5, 10.3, 10.4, 10.4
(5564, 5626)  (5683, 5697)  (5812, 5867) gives 0.0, 10.3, 10.5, 10.4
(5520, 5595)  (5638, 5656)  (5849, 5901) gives -0.7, 10.6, 10.5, 10.6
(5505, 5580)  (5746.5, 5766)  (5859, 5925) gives 1.5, 10.7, 10.5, 10.6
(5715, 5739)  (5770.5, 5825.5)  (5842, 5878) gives 0.6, 10.3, 10.6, 10.5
